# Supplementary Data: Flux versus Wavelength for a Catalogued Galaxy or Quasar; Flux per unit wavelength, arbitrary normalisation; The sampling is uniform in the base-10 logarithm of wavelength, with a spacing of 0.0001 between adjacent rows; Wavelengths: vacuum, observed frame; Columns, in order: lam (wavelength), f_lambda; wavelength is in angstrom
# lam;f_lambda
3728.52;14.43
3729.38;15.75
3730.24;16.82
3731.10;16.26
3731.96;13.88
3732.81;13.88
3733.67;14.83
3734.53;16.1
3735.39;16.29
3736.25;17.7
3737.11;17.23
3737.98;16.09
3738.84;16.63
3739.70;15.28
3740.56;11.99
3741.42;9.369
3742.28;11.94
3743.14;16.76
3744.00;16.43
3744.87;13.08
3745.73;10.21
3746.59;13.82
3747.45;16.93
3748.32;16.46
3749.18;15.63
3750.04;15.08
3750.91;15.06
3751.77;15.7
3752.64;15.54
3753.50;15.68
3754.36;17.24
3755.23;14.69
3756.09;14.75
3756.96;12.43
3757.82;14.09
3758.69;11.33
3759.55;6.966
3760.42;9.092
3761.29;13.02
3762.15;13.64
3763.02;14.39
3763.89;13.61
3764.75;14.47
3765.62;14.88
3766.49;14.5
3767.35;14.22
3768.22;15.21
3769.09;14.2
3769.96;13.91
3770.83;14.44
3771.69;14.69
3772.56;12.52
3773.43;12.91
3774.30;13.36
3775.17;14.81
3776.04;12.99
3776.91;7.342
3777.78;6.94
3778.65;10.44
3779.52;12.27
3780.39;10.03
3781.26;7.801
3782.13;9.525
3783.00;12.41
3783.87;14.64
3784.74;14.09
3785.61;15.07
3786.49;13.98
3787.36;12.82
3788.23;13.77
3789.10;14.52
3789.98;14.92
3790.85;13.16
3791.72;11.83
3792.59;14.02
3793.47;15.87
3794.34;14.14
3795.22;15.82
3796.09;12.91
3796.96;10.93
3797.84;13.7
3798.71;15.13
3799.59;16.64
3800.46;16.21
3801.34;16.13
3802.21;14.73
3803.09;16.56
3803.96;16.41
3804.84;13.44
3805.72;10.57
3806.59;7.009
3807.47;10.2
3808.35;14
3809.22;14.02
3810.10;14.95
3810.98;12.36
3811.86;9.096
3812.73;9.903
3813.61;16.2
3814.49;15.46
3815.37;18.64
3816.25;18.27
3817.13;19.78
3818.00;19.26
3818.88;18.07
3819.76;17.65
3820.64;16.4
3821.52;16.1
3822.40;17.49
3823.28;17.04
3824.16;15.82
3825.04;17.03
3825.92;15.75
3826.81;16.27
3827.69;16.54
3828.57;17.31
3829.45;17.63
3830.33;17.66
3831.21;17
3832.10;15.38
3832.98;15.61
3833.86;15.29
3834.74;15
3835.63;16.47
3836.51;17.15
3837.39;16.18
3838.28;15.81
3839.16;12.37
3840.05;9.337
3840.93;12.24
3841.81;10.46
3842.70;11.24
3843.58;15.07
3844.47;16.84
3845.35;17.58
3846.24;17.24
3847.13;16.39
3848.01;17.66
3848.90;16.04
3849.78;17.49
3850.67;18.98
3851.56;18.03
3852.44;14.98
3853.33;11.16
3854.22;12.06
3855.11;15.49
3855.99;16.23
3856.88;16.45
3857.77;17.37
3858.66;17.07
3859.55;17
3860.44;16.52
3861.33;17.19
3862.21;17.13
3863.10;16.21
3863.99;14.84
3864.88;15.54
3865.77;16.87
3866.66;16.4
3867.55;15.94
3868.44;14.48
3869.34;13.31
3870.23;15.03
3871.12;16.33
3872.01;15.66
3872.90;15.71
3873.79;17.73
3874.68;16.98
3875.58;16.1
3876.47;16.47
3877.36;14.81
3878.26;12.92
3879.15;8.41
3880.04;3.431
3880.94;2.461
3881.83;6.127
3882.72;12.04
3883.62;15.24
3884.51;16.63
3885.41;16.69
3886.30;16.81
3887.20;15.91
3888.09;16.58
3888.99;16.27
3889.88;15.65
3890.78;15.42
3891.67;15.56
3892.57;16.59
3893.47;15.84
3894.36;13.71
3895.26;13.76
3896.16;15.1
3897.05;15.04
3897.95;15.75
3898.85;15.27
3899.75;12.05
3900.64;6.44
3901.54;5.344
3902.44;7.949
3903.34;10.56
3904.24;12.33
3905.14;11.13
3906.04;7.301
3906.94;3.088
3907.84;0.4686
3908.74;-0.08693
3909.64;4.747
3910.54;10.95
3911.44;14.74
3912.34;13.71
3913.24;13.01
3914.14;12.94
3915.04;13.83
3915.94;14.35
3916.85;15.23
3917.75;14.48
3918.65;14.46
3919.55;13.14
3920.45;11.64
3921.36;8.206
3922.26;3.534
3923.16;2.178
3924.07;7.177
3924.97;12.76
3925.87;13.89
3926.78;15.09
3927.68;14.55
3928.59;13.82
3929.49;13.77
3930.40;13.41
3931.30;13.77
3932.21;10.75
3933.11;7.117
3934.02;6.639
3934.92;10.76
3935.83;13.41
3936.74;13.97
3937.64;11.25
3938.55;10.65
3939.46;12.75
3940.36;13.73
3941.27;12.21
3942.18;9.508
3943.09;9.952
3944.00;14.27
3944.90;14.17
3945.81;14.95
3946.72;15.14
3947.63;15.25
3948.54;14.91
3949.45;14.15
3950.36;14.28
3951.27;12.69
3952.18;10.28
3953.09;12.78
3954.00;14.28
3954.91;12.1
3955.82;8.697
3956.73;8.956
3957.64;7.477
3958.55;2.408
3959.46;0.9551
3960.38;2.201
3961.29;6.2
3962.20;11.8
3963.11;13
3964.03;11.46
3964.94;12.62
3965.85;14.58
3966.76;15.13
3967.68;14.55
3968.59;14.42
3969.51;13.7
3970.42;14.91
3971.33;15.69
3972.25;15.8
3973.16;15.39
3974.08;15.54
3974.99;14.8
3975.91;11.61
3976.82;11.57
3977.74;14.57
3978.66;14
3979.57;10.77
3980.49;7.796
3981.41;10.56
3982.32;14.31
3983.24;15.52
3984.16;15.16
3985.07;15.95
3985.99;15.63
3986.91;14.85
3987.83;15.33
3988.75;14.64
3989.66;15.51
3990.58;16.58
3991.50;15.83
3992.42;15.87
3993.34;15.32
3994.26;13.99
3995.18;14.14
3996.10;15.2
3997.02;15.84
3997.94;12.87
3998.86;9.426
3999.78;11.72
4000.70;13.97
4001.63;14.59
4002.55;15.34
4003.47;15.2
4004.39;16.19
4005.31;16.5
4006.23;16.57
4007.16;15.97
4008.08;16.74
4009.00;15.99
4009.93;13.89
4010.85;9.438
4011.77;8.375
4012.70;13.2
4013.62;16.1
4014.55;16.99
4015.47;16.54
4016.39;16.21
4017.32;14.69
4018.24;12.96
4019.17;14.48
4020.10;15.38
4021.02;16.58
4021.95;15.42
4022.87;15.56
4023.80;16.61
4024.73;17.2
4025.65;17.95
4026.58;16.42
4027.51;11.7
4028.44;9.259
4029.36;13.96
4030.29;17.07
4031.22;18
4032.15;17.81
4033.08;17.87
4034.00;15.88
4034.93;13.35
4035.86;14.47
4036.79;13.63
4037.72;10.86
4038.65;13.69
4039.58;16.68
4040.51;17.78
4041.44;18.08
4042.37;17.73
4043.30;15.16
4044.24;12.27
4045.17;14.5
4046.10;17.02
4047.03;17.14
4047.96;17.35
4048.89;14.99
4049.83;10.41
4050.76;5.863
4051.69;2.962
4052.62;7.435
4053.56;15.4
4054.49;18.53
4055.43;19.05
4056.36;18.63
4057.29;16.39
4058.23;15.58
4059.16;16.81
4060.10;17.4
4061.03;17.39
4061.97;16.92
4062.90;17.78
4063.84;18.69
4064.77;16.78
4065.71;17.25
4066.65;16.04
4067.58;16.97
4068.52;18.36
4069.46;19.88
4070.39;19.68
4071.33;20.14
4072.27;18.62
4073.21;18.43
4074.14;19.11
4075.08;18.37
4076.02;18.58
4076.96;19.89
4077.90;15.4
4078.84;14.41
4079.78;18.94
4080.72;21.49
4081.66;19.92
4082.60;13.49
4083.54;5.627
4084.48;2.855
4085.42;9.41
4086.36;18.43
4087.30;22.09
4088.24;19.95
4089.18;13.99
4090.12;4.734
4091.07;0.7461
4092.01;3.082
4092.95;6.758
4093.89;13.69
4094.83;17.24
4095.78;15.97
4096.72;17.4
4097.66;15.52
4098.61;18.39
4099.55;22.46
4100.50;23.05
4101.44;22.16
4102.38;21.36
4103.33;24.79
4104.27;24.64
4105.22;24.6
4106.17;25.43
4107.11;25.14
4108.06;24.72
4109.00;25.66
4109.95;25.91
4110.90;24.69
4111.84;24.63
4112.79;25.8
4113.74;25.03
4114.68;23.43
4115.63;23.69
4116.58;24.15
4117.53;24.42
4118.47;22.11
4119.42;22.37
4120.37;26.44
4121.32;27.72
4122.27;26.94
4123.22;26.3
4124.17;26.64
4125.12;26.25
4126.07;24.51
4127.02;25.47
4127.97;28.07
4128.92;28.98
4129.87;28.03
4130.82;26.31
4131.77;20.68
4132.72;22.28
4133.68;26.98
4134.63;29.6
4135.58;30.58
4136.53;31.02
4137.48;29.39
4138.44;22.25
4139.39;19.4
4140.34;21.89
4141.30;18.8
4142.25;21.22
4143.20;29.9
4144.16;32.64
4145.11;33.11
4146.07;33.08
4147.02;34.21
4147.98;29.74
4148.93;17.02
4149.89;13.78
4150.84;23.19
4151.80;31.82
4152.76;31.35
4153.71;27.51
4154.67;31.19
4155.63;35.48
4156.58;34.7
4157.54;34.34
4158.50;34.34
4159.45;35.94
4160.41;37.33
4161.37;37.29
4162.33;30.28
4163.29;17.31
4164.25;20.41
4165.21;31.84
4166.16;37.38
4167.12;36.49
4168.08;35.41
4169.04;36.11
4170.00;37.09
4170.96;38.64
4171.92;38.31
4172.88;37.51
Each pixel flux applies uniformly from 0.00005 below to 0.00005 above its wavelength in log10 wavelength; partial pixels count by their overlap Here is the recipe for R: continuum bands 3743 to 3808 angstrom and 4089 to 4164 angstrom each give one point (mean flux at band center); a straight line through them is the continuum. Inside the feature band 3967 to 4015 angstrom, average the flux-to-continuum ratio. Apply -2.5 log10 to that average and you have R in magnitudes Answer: 0.38 mag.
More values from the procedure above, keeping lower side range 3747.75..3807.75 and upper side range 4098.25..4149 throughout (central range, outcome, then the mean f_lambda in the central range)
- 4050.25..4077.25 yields 0.375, 16.6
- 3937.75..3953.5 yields 0.431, 13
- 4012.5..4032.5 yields 0.382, 15.5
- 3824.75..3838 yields -0.073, 16.4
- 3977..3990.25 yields 0.432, 13.9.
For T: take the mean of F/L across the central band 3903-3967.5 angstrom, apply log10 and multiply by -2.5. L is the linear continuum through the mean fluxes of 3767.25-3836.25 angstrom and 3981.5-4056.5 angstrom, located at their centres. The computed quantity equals 0.306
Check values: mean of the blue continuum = 14.4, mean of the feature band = 11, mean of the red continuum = 14.8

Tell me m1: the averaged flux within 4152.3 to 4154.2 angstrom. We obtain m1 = 29.5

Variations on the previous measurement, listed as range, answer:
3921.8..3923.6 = 2.9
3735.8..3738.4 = 16.9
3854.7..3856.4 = 15.9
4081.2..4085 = 10.4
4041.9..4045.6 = 14.9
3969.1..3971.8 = 14.8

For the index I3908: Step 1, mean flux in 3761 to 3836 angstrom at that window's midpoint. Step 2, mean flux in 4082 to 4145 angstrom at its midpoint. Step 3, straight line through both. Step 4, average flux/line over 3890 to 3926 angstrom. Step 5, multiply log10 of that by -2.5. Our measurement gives 0.45 mag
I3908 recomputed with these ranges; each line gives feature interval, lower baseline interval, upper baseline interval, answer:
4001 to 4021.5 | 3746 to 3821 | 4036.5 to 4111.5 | 0.08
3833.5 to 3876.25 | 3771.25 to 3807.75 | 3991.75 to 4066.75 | -0.15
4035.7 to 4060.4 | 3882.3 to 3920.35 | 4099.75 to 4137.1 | 0.40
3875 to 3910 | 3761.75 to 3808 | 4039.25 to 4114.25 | 0.25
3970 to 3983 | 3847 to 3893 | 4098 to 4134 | 0.39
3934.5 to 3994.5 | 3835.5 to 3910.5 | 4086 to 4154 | 0.33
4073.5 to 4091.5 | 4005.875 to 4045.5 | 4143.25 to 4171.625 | 0.44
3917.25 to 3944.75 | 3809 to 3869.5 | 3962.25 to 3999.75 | 0.27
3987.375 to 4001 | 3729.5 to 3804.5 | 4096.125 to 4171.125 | 0.46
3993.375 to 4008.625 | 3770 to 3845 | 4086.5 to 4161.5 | 0.36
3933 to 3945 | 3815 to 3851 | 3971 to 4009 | 0.29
